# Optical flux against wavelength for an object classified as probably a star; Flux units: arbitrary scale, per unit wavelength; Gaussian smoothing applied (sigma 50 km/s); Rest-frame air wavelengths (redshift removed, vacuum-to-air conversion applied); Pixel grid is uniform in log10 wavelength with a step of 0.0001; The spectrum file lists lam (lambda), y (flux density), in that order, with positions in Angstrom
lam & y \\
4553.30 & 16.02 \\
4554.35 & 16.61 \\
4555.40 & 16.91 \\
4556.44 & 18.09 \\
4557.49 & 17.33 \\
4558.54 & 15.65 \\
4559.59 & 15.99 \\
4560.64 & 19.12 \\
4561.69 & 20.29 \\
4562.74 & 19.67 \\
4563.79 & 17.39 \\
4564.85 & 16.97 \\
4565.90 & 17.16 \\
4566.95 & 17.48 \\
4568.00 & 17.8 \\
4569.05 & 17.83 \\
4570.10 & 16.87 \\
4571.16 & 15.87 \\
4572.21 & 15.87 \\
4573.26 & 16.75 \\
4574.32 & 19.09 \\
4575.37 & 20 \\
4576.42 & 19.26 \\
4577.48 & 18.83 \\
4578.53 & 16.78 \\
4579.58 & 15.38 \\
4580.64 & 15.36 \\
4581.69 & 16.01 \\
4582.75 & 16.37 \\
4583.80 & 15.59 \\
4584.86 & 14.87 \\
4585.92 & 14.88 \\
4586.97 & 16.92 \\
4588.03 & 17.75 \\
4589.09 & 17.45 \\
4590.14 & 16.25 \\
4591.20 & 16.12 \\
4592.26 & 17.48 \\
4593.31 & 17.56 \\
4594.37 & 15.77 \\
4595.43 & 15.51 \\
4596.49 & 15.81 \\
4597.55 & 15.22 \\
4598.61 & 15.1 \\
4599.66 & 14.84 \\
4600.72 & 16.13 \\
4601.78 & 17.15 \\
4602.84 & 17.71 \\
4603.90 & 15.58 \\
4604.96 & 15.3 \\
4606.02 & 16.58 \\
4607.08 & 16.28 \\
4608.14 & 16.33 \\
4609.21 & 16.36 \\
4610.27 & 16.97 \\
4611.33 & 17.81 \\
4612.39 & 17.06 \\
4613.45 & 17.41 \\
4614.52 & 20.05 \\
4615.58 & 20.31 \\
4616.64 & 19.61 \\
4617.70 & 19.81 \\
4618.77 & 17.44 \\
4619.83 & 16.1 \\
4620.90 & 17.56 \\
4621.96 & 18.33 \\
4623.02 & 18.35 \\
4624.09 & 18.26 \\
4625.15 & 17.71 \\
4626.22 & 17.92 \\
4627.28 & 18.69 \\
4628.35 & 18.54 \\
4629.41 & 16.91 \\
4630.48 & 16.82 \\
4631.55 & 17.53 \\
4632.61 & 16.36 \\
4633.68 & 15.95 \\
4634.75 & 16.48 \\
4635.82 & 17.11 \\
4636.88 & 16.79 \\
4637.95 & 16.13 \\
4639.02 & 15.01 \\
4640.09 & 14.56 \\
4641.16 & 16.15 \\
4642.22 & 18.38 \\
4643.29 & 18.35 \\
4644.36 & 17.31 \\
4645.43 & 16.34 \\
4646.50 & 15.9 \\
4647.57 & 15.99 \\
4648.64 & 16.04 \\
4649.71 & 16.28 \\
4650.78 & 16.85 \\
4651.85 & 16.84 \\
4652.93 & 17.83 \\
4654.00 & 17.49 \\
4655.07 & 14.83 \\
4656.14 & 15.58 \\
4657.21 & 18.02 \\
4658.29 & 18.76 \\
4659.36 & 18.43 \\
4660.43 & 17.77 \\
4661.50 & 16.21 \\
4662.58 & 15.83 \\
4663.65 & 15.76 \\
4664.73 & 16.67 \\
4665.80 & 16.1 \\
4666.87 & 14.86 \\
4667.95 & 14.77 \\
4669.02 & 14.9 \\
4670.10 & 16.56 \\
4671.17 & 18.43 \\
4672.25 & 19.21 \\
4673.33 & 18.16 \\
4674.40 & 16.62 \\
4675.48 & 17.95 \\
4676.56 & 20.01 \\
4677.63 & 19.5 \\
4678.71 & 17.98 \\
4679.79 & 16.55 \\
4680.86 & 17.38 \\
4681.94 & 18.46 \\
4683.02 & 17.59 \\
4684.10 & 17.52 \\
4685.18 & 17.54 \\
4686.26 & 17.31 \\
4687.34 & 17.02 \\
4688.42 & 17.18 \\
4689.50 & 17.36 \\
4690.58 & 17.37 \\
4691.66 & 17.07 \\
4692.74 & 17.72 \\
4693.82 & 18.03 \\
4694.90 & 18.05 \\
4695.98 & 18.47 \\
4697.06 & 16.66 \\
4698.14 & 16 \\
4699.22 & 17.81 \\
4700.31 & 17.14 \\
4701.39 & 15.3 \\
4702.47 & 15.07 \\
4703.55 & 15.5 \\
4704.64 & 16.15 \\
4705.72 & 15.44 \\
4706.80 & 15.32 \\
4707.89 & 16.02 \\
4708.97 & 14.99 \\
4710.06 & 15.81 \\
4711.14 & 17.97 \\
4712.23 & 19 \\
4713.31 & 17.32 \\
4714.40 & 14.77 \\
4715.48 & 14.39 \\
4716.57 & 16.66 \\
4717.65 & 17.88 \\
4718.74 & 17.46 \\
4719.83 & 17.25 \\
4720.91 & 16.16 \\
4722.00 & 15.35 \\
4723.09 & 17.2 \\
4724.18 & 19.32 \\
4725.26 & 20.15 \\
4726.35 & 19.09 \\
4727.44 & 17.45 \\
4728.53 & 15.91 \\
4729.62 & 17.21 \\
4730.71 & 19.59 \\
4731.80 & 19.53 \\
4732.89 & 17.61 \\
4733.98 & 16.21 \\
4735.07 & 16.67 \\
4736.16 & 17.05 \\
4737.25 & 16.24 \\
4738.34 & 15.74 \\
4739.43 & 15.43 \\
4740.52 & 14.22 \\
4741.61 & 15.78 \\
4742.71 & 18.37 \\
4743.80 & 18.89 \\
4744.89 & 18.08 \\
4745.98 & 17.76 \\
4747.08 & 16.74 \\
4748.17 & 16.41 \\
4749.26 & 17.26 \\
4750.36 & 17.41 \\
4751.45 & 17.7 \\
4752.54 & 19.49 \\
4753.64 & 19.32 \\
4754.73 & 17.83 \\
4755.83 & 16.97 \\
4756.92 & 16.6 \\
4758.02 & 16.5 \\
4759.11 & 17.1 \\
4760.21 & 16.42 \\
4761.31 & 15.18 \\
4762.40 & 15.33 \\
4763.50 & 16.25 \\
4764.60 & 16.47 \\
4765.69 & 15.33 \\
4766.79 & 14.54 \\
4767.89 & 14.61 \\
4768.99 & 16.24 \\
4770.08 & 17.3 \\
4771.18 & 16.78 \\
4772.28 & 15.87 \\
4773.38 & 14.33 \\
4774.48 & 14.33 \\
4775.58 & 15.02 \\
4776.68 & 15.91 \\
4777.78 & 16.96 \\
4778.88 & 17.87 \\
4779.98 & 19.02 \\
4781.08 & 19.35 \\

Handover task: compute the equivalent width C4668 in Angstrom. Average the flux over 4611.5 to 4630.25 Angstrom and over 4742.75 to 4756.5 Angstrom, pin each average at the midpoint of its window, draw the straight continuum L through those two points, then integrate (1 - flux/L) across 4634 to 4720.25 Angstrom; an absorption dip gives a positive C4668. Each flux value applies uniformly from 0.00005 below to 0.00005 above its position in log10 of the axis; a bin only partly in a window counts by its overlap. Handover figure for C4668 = 5.7 Angstrom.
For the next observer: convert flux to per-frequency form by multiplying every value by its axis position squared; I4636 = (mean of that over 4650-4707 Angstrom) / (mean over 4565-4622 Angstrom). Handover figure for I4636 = 1.0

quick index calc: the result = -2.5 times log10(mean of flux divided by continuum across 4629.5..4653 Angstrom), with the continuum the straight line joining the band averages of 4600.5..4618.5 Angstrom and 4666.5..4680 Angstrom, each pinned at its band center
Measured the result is 0.05 mag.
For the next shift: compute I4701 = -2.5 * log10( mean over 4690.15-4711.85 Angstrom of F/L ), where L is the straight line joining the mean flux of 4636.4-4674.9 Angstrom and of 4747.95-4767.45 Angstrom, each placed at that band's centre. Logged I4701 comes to 0.007 mag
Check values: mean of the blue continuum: 16.7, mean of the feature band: 16.6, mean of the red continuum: 16.8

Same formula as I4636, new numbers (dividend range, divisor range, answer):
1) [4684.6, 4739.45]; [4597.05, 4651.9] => 1.04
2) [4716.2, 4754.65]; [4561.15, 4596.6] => 1.09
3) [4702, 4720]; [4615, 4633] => 0.94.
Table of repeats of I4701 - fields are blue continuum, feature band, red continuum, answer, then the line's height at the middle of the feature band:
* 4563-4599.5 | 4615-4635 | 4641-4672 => -0.07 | 16.7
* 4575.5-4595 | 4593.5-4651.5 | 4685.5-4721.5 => -0.02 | 16.7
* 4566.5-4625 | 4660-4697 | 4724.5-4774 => -0.02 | 17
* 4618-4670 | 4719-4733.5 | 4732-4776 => -0.07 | 16.6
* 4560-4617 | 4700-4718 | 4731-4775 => 0.04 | 16.8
